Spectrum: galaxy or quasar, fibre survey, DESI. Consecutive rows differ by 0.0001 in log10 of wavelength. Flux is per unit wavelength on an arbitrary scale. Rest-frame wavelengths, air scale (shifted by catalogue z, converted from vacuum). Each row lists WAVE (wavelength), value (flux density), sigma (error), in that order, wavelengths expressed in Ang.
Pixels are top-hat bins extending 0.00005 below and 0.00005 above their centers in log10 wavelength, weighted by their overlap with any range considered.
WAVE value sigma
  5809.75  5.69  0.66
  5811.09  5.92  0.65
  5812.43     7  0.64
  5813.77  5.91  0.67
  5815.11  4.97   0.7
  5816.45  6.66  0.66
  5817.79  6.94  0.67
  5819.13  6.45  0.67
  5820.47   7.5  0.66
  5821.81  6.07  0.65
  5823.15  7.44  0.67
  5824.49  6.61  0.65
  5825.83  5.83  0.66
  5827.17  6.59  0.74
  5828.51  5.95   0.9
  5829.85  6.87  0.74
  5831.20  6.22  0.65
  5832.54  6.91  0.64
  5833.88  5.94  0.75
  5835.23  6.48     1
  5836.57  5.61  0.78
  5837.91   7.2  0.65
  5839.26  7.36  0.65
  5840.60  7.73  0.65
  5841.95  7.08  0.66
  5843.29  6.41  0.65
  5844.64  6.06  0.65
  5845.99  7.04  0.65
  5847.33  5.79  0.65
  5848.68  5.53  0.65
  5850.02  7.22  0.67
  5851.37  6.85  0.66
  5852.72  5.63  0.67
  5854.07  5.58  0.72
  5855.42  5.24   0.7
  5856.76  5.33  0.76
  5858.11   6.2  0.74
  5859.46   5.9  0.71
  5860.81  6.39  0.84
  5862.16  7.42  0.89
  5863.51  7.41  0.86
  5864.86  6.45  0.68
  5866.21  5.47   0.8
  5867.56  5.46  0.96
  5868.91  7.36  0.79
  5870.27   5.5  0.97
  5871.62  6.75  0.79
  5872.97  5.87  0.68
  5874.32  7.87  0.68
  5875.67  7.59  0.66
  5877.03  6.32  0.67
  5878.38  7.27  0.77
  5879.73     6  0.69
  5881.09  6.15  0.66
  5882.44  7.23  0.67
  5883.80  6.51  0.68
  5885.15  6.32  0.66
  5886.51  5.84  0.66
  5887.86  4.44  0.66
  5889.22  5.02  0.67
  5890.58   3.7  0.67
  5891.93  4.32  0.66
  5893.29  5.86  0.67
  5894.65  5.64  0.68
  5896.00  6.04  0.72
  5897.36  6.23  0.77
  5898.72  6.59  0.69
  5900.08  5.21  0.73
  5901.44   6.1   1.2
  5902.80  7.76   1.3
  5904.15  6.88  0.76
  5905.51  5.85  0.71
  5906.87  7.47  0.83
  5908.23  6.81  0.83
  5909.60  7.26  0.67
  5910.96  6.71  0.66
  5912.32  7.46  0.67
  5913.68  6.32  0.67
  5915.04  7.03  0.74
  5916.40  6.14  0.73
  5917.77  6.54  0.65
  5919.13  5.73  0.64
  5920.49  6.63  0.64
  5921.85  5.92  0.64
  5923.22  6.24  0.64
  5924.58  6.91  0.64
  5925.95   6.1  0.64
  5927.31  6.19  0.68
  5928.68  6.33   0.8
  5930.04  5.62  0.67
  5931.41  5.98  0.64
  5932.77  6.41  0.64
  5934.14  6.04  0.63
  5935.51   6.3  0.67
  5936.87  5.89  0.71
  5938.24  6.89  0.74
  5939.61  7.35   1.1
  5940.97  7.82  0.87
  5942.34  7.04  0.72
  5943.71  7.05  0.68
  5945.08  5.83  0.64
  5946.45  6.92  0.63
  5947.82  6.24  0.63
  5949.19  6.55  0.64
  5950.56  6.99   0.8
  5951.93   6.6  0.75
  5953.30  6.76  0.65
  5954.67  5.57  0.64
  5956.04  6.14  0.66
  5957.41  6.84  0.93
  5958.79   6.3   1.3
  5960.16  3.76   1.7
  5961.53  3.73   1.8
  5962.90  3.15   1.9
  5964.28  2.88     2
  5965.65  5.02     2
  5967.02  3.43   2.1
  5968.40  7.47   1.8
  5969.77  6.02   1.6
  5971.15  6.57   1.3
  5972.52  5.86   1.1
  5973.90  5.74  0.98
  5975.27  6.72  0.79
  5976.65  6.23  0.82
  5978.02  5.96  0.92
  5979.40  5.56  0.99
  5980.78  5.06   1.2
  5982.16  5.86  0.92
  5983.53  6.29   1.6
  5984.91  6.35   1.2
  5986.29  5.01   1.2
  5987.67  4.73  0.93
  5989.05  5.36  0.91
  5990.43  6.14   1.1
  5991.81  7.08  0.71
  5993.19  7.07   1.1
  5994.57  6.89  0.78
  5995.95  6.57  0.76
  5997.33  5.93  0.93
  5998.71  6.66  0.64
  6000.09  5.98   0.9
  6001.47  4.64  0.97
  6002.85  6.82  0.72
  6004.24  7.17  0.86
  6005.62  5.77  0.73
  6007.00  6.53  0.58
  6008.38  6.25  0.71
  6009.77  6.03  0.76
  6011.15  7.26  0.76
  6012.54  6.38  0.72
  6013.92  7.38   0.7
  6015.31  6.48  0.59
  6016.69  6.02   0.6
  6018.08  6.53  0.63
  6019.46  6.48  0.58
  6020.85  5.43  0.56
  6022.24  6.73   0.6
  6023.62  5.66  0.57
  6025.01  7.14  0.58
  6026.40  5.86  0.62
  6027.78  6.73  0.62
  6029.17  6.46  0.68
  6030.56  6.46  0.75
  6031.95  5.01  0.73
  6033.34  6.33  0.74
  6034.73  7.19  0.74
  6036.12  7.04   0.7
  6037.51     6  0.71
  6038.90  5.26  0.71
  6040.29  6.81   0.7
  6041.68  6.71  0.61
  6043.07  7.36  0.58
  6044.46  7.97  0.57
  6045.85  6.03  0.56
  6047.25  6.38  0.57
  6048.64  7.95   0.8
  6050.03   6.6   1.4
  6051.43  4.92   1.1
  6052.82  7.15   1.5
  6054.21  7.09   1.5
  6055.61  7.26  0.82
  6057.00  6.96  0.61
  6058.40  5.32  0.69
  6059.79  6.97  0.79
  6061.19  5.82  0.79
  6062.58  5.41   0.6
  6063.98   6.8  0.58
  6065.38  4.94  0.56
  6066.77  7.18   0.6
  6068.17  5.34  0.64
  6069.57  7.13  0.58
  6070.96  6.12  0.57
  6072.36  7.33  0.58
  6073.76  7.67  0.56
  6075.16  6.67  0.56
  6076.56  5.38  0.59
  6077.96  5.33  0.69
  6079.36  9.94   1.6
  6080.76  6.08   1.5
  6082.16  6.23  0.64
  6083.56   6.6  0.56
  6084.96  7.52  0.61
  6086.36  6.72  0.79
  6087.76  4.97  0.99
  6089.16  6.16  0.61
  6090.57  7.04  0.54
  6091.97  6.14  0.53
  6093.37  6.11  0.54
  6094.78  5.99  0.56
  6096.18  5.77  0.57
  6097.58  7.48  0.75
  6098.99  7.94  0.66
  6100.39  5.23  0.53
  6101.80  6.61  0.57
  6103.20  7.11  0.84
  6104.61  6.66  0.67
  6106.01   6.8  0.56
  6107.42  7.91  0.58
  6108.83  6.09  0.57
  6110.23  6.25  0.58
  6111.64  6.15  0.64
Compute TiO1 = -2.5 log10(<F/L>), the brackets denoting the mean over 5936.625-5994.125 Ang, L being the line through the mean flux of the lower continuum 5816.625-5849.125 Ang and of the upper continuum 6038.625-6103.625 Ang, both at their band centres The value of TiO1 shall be 0.11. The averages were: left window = 6.58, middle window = 5.95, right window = 6.55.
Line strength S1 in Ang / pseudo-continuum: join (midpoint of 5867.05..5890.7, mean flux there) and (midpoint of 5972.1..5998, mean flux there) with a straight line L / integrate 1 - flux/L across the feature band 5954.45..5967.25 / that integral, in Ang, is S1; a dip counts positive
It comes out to 2.9 Ang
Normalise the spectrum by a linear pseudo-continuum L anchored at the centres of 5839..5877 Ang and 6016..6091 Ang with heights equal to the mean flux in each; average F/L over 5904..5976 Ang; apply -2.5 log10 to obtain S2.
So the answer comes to 0.05 mag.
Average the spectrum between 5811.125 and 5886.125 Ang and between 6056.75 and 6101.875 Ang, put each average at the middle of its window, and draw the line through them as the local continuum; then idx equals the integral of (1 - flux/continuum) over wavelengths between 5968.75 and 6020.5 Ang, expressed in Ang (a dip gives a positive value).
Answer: 2.0 Ang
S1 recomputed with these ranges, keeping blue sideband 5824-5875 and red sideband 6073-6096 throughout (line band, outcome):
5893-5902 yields 0.7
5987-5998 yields 0.4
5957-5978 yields 3.7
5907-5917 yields -0.7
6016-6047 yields 0.3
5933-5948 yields -0.5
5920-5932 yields 0.4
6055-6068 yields 0.5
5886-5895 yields 2.1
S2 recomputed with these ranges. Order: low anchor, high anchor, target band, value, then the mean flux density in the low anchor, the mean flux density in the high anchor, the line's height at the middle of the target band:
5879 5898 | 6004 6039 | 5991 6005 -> -0.04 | 5.67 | 6.38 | 6.25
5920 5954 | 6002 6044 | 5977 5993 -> 0.12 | 6.5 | 6.44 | 6.47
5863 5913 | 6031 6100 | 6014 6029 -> 0.02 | 6.29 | 6.53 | 6.47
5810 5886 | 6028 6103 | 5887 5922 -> 0.06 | 6.45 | 6.51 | 6.46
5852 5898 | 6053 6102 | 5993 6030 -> -0.01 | 6.07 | 6.5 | 6.36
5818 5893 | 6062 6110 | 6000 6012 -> 0.03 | 6.31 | 6.54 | 6.46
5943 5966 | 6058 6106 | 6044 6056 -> -0.08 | 5.68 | 6.48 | 6.27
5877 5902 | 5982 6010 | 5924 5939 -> -0.05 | 5.82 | 6.16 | 5.95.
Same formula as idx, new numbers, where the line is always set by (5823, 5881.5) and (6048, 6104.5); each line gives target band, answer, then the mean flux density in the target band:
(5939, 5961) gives 0.06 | 6.46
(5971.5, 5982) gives 0.96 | 5.9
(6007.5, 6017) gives -0.09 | 6.56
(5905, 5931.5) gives -0.03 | 6.47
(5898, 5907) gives -0.04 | 6.5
